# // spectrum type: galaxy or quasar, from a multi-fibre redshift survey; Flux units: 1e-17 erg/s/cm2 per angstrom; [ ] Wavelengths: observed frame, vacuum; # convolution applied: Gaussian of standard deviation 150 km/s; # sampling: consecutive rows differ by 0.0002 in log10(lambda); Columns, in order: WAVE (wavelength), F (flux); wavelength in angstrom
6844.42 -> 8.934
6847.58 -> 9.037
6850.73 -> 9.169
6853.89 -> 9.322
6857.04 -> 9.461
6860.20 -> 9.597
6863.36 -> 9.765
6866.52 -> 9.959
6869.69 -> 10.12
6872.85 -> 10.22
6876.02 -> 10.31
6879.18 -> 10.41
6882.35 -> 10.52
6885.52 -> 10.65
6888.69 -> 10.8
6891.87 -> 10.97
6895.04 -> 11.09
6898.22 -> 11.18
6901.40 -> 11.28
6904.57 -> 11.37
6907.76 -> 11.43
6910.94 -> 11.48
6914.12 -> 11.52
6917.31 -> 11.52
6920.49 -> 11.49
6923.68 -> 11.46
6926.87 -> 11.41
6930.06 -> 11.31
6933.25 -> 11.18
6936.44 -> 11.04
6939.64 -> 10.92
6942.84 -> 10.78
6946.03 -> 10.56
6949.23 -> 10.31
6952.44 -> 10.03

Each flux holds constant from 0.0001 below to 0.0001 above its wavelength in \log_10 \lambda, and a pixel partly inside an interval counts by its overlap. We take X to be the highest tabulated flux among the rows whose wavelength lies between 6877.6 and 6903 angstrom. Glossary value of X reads 11.28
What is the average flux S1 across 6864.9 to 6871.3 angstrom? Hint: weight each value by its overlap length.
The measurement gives 10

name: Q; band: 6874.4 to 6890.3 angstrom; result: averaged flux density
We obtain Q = 10.5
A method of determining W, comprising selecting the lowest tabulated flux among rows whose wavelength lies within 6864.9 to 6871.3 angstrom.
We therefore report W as 9.959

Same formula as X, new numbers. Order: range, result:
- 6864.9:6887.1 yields 10.65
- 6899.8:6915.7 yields 11.52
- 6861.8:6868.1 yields 9.959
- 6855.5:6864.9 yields 9.765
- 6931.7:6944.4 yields 11.18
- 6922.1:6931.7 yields 11.46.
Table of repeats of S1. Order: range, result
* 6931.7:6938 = 11.1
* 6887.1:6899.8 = 11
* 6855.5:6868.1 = 9.7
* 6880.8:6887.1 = 10.6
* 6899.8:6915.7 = 11.4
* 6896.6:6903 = 11.2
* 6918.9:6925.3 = 11.5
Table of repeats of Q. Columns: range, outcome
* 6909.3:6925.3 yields 11.5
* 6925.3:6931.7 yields 11.4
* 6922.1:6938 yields 11.3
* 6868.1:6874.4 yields 10.2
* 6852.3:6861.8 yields 9.46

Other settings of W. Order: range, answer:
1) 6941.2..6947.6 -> 10.56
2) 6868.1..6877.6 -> 10.12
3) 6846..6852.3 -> 9.037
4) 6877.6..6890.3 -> 10.41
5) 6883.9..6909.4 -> 10.65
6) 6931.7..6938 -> 11.04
